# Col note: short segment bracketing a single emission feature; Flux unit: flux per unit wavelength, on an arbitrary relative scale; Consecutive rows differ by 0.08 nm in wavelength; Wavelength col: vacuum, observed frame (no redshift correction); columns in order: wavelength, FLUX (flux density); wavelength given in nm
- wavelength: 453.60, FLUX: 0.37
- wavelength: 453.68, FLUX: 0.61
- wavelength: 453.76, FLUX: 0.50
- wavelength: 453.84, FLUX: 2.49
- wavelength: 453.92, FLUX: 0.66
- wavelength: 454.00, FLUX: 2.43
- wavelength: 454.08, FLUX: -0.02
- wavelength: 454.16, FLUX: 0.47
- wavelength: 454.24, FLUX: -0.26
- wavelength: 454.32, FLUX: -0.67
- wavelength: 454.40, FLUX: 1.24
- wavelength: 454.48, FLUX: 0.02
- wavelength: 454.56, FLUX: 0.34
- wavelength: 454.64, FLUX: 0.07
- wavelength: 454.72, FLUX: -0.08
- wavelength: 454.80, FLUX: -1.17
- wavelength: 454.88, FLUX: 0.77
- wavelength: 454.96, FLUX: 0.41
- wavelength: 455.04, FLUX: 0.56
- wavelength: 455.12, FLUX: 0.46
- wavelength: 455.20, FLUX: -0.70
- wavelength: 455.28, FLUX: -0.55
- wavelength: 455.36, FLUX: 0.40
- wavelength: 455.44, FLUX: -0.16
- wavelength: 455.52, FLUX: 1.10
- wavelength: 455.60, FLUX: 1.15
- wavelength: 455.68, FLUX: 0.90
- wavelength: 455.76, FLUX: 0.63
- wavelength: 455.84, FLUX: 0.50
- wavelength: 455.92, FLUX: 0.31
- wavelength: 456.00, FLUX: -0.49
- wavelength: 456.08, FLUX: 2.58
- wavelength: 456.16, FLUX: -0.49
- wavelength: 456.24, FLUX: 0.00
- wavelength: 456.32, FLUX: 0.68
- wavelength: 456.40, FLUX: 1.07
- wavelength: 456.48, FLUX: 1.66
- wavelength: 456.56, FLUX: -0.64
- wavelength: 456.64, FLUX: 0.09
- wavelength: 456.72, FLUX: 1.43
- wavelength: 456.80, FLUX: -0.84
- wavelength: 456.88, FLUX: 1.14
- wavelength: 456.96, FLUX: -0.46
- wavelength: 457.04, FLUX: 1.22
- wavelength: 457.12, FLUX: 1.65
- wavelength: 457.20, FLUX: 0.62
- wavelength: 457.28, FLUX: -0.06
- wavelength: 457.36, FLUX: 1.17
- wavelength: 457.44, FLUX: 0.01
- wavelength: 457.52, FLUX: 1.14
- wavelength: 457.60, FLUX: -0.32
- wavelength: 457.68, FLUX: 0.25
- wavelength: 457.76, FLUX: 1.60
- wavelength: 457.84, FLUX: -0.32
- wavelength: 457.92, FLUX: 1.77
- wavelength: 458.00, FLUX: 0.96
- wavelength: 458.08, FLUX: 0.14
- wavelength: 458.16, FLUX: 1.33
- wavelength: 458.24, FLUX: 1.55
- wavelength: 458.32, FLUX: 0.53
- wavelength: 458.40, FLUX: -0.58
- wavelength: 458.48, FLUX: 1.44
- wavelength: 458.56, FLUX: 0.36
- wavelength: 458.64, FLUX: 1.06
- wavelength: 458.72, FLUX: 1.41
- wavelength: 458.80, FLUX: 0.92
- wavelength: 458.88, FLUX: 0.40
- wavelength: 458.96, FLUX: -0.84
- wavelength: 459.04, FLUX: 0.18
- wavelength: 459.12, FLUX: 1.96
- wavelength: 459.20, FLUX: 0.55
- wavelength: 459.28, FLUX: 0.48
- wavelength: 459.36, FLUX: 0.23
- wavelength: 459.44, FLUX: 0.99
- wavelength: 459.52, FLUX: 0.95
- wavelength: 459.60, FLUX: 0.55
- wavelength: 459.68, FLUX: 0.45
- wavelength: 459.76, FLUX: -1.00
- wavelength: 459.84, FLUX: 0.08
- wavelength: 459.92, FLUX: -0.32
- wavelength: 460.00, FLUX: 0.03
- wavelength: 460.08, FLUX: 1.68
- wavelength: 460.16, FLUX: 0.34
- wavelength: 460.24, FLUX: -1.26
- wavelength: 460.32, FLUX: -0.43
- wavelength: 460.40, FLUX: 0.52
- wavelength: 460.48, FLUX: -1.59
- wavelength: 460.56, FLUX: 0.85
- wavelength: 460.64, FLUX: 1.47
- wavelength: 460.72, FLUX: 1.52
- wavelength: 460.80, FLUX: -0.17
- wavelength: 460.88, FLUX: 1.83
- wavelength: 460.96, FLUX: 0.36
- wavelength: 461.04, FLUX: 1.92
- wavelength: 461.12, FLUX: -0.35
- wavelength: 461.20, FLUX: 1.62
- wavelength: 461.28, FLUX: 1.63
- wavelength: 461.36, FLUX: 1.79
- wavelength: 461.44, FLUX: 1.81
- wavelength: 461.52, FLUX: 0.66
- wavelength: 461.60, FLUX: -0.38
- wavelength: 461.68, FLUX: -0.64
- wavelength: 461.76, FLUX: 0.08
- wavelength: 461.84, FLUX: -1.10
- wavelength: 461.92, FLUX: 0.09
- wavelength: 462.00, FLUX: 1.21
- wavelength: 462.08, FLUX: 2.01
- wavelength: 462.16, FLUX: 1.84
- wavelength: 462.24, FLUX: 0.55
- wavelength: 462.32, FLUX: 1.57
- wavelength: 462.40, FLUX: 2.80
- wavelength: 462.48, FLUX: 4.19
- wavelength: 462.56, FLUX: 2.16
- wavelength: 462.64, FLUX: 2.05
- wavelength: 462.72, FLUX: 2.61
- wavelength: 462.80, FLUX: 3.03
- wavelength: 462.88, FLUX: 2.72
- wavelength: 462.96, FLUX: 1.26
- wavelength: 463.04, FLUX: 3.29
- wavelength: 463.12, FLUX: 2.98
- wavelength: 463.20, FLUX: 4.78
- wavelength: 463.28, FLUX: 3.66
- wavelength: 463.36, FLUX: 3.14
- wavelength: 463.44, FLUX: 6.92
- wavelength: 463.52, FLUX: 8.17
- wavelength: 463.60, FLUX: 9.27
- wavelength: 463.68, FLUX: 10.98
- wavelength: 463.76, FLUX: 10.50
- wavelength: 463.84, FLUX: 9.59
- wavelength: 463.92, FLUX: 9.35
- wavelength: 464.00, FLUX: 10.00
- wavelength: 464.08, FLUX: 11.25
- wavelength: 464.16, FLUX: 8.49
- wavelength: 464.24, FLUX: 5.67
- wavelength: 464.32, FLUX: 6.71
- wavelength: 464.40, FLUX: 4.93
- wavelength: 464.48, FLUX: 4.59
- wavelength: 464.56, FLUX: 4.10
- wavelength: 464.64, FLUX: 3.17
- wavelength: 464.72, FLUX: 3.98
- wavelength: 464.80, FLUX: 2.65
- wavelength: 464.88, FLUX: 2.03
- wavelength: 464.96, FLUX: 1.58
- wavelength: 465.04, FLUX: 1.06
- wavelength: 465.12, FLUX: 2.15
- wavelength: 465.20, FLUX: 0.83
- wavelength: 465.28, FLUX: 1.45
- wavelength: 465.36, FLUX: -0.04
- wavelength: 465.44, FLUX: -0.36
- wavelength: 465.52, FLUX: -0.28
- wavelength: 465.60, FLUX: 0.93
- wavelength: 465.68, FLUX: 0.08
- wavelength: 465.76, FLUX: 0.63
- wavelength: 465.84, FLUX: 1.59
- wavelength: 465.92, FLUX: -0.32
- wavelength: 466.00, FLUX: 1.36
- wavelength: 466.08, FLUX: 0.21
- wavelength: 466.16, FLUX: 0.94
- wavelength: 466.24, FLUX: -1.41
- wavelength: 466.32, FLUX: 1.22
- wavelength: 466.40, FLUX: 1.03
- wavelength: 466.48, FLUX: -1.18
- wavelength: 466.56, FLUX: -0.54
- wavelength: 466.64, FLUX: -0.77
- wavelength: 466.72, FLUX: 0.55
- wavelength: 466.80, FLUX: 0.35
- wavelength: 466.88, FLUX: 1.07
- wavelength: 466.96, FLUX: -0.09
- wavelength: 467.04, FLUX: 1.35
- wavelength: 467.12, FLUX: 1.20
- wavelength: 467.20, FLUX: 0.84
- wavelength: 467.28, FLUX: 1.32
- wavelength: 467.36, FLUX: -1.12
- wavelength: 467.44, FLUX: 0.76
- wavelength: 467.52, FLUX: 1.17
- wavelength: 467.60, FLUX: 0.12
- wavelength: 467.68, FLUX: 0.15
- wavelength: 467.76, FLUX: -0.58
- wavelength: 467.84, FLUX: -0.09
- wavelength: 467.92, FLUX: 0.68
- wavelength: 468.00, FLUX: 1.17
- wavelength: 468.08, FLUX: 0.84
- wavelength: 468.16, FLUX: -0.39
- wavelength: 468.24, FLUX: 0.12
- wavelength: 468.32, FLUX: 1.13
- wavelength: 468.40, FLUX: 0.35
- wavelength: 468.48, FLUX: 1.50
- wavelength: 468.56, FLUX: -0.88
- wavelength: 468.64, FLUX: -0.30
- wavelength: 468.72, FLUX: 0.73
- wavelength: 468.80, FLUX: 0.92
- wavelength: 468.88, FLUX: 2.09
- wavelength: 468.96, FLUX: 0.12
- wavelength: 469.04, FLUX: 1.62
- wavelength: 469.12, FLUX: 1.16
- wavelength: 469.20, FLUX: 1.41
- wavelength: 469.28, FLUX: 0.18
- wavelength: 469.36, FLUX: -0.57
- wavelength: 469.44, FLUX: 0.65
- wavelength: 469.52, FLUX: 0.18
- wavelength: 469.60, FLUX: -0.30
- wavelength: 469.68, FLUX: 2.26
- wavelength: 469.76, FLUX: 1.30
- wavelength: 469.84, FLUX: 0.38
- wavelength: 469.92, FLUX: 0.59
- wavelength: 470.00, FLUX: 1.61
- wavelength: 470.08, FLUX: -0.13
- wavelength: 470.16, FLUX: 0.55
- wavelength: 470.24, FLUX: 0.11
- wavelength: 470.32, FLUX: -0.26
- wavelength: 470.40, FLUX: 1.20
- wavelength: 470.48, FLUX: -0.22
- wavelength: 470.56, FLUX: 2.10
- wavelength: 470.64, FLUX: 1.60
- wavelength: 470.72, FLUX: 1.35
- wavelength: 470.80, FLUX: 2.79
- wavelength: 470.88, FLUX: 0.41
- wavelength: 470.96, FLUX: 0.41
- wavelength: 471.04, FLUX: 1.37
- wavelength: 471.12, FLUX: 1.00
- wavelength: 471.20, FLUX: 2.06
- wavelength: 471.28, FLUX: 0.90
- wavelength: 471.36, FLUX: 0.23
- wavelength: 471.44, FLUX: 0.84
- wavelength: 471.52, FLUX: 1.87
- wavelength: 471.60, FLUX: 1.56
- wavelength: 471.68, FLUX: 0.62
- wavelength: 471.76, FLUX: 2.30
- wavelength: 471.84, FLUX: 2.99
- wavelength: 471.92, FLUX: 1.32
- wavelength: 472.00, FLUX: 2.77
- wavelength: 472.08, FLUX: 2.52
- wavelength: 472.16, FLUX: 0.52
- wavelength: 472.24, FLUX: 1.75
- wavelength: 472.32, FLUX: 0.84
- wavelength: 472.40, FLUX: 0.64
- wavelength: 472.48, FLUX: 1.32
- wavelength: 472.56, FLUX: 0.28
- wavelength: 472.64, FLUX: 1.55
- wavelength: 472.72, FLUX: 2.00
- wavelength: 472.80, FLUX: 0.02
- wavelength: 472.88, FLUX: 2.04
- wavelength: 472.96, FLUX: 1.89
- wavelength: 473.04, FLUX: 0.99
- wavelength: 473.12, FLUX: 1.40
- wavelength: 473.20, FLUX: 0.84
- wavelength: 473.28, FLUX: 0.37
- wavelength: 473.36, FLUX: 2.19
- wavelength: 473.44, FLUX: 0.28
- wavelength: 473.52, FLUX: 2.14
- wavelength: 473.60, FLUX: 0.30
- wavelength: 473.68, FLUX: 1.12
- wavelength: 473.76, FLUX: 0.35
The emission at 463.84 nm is Lyman alpha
